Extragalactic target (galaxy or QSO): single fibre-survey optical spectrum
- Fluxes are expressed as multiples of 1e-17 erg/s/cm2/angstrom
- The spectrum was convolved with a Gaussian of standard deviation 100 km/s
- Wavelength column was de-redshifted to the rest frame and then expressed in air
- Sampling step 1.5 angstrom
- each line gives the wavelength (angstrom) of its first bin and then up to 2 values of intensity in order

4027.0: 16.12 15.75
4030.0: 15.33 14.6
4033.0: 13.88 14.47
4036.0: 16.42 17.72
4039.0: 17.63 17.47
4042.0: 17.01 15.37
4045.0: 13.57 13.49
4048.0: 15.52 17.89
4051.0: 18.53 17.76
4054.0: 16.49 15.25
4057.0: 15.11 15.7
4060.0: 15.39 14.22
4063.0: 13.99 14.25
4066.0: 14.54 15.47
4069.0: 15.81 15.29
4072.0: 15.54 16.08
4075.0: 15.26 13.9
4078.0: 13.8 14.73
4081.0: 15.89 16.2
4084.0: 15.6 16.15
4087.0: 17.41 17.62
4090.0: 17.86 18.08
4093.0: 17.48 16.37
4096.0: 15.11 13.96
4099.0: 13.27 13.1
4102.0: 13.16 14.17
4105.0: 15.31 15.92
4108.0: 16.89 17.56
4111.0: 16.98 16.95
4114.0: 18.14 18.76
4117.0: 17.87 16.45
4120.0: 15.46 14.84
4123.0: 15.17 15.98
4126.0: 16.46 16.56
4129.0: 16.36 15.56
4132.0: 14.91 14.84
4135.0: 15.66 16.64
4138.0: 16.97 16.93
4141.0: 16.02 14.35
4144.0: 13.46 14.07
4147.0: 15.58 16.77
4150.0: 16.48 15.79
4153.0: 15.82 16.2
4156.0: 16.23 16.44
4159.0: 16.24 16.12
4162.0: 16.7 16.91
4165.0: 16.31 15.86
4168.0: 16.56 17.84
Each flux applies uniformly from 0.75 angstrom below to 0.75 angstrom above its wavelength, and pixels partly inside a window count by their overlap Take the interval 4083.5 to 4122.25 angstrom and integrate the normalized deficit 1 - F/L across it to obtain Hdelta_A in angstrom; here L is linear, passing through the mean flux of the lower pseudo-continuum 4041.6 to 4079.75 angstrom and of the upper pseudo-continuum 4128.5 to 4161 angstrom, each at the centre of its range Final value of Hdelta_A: -1.5 angstrom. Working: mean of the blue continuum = 15.4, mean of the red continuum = 15.8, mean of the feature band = 16.2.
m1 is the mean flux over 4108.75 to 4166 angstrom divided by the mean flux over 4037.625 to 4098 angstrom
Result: 1.02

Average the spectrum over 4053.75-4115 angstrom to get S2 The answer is 15.6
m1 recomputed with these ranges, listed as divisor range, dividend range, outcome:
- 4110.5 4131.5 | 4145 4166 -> 0.98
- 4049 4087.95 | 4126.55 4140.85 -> 1.03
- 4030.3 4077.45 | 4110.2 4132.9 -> 1.05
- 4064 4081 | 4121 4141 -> 1.06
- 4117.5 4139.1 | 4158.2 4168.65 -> 1.03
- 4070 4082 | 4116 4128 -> 1.07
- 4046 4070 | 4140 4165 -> 1.02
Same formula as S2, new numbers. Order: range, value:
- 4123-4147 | 15.6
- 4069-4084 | 15.2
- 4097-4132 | 15.9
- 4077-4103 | 15.6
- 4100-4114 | 15.7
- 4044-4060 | 15.9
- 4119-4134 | 15.6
